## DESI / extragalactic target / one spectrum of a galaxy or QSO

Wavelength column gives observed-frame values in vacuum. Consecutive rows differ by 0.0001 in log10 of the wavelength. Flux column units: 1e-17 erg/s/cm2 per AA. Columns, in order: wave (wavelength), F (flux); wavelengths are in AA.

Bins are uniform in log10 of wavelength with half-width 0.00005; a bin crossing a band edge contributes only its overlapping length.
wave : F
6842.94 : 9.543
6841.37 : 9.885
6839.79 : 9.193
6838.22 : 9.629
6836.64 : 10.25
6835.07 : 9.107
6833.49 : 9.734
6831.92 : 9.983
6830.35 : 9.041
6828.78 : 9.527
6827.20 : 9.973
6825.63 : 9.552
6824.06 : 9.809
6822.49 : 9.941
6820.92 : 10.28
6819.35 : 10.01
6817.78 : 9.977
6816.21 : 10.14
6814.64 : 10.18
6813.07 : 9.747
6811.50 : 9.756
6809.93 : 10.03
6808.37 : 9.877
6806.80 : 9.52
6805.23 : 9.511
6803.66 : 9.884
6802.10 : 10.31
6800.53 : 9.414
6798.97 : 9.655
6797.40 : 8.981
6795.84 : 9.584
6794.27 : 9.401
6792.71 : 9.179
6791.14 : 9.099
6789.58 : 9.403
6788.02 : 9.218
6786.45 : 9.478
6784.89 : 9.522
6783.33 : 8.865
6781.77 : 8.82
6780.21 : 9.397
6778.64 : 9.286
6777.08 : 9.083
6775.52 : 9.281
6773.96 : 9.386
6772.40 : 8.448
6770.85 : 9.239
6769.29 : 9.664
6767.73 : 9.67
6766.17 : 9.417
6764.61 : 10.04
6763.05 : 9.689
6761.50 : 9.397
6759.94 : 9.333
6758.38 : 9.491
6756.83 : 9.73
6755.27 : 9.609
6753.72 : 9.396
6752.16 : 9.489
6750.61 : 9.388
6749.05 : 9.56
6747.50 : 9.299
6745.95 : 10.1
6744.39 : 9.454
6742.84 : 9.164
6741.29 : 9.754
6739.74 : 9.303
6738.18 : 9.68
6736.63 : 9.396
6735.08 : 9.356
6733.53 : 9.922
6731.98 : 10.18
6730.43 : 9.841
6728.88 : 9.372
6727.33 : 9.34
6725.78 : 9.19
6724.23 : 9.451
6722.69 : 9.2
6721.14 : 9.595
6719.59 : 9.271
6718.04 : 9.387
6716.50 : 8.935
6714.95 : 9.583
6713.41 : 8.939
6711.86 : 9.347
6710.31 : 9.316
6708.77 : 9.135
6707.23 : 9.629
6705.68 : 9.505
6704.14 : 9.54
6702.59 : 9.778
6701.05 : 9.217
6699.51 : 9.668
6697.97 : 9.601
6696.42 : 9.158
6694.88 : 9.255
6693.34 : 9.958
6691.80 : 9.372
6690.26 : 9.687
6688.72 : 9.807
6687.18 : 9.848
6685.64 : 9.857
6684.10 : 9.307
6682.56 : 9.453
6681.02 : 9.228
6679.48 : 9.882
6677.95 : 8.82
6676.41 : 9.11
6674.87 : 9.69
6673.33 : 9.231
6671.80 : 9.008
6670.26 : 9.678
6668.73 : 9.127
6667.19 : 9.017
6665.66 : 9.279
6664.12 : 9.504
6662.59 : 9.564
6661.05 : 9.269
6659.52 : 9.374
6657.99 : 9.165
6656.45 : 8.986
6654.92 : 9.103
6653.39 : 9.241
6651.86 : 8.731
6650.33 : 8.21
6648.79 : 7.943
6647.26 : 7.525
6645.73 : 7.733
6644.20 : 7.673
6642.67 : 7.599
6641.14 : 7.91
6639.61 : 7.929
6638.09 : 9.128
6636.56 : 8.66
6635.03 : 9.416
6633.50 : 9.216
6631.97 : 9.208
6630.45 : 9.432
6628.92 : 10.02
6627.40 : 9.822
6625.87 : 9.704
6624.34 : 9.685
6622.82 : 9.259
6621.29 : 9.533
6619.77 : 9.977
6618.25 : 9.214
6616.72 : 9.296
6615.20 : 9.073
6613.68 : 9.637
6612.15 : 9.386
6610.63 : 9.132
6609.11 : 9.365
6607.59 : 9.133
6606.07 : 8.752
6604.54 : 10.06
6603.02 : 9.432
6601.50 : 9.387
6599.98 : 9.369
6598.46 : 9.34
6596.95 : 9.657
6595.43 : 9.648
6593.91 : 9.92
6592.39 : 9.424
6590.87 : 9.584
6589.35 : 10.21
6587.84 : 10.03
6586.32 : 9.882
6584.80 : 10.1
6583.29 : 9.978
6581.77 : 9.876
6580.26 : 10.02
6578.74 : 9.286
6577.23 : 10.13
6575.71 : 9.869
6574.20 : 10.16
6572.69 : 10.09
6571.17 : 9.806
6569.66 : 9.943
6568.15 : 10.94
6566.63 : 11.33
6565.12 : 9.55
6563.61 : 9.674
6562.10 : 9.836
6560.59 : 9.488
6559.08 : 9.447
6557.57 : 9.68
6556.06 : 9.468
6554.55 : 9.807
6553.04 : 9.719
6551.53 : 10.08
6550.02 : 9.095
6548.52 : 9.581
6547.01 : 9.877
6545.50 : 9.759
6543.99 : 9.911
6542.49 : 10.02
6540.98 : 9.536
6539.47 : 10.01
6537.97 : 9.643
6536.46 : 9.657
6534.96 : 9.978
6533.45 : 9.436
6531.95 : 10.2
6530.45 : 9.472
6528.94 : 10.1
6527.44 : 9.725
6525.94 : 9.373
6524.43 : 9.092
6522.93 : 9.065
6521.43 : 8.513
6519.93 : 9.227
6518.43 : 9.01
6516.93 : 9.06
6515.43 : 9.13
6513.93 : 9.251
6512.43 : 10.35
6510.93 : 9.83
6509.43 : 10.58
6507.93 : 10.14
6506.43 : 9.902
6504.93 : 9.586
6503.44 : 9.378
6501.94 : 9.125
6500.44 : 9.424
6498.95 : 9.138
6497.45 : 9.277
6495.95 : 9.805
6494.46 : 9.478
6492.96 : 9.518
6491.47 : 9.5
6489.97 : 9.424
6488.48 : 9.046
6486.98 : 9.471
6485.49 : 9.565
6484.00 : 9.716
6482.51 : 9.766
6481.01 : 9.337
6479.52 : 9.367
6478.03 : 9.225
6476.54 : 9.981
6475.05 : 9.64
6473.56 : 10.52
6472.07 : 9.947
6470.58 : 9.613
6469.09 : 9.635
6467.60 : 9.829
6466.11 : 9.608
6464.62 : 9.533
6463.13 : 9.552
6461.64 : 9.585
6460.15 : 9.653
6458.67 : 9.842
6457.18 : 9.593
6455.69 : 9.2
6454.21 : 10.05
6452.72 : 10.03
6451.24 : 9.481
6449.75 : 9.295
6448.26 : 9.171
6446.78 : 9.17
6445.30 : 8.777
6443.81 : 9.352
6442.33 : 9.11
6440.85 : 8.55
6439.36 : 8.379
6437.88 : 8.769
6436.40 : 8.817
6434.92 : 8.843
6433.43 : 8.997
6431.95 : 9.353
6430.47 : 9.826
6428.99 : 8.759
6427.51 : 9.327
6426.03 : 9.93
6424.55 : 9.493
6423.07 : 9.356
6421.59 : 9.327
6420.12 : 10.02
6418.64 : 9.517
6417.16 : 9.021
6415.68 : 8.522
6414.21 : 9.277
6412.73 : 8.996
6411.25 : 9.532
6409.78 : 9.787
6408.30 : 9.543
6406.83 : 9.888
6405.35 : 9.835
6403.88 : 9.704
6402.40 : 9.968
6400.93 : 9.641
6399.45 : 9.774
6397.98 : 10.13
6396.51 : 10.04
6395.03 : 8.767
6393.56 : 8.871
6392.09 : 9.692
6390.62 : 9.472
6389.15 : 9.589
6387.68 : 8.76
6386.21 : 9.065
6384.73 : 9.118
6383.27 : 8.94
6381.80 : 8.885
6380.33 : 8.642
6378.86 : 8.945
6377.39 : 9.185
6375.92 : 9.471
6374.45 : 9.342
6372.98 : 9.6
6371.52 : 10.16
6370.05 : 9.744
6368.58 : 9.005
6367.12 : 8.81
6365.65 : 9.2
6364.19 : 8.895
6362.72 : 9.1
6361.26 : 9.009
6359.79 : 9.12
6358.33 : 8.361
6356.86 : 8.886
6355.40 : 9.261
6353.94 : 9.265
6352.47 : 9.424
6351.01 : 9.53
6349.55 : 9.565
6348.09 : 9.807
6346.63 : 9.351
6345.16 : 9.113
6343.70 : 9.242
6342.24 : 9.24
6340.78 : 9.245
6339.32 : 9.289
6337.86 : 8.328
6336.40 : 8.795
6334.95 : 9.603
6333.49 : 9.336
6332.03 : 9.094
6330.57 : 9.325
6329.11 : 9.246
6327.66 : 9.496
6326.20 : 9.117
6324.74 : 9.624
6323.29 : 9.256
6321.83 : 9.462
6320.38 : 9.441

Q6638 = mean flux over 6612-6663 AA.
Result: 8.98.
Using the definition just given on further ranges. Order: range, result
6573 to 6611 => 9.68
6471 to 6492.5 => 9.61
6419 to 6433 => 9.48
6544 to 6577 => 9.87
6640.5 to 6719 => 9.16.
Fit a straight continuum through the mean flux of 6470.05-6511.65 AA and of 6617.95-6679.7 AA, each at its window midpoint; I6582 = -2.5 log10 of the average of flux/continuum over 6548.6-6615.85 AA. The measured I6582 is -0.05 mag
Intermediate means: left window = 9.62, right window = 9.03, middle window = 9.72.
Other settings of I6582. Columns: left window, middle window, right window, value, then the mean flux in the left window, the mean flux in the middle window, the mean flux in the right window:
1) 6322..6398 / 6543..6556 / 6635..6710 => -0.065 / 9.23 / 9.72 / 9.11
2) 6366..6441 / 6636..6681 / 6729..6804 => 0.069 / 9.32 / 8.84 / 9.46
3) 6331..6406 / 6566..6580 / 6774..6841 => -0.081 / 9.28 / 10.2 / 9.59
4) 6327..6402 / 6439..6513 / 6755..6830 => -0.024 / 9.25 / 9.54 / 9.56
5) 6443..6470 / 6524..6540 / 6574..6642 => -0.023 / 9.52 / 9.71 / 9.49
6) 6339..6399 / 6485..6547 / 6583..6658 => -0.040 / 9.25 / 9.56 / 9.19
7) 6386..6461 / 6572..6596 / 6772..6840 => -0.049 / 9.37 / 9.89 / 9.57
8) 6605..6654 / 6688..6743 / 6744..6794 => -0.029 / 8.96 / 9.47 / 9.39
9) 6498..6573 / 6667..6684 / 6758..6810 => 0.026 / 9.68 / 9.3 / 9.42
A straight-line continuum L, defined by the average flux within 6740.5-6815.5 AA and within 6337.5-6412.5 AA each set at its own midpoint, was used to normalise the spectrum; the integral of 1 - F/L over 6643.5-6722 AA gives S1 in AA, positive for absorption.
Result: 1.9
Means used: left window 9.32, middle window 9.22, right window 9.48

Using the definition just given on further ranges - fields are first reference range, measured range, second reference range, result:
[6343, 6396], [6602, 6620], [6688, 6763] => 0.1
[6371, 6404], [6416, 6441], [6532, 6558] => 0.7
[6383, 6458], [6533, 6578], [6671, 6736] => -2.2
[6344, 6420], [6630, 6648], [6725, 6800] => 1.8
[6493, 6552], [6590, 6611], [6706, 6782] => 0.2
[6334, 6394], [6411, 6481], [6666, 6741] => -1.0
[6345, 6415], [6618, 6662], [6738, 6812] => 2.3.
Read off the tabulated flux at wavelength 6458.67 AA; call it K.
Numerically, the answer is 9.842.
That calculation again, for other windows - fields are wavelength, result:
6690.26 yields 9.687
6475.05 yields 9.64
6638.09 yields 9.128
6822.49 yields 9.941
